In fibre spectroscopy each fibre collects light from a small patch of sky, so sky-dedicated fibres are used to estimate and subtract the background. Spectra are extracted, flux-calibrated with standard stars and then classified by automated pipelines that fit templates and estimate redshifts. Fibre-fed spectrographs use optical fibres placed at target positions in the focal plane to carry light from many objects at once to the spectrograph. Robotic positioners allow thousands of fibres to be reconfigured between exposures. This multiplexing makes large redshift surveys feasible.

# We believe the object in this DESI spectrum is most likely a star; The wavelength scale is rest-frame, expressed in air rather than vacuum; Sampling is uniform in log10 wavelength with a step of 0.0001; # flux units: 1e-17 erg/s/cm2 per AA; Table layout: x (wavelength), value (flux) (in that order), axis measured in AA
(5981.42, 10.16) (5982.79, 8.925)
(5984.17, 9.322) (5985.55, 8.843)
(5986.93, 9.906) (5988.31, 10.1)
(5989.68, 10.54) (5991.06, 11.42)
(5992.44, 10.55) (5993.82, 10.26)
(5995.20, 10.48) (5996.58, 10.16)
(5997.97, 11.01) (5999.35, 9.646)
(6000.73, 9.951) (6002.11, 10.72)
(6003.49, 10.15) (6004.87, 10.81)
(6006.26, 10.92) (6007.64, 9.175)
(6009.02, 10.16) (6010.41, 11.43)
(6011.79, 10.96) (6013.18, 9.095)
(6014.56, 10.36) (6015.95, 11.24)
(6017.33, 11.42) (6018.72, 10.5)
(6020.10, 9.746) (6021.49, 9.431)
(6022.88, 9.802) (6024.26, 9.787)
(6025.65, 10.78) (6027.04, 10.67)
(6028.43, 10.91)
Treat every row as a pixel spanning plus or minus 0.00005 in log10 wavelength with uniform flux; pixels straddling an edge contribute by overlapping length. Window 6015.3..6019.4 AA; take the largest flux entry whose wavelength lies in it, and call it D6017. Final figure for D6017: 11.42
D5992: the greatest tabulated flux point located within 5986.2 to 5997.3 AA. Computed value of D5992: 11.42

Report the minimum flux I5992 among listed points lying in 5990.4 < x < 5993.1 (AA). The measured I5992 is 10.55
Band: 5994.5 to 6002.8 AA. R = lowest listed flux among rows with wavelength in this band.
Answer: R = 9.646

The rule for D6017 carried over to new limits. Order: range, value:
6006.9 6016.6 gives 11.43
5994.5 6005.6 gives 11.01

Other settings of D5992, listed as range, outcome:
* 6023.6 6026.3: 10.78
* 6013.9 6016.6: 11.24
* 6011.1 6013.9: 10.96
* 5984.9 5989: 10.1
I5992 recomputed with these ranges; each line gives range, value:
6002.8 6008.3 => 9.175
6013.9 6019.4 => 10.36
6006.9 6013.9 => 9.095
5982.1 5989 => 8.843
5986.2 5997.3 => 9.906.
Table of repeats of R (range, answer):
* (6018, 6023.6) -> 9.431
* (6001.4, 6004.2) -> 10.15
